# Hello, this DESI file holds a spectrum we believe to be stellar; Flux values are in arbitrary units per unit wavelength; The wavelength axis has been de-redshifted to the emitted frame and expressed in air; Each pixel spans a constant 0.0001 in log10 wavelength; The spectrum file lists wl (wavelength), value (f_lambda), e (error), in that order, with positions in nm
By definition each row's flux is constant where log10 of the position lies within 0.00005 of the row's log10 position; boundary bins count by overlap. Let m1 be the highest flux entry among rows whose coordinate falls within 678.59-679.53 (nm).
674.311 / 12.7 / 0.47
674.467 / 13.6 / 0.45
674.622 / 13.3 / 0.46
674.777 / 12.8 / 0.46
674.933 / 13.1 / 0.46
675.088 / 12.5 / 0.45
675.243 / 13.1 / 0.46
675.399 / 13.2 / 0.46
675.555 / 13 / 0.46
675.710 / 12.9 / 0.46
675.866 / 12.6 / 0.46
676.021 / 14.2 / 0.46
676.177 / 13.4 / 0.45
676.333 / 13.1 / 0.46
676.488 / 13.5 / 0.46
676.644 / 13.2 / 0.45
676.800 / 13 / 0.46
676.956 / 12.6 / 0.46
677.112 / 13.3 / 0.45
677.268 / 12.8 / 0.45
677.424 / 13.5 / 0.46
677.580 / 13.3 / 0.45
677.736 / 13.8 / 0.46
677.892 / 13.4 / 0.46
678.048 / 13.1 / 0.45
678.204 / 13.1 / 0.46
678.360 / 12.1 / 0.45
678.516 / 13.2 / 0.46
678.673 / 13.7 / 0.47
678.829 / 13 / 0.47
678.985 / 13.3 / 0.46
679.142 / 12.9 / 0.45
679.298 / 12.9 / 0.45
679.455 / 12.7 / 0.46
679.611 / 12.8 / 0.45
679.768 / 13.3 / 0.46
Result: 13.7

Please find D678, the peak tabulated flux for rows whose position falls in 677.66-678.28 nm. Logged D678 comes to 13.8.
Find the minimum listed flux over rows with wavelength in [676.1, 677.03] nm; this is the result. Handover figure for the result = 12.6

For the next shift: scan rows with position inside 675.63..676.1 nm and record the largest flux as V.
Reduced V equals 14.2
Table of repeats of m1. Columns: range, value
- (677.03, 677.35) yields 13.3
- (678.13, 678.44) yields 13.1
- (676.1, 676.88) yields 13.5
